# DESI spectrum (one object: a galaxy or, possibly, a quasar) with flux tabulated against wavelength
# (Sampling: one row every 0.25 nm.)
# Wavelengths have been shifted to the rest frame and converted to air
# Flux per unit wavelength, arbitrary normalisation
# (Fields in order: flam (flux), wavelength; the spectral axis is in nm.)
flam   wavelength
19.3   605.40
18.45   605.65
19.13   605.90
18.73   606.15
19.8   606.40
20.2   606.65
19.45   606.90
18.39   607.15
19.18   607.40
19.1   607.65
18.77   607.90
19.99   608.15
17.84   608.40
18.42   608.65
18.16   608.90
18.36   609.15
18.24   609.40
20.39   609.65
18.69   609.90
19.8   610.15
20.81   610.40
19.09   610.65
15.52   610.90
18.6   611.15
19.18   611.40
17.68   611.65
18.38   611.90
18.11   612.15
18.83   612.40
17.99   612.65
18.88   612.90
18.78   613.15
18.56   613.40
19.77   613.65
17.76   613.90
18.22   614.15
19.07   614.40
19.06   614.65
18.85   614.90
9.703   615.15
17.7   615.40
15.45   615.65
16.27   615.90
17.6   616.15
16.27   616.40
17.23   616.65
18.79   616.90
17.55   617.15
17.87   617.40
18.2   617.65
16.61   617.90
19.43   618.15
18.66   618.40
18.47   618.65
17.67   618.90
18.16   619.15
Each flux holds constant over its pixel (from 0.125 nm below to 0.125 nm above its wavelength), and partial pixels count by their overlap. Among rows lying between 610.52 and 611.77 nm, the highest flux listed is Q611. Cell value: 19.18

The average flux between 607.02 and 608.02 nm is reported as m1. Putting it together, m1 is 18.9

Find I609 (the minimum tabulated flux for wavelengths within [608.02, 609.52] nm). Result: 17.84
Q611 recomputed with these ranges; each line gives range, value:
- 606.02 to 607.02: 20.2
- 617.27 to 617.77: 18.2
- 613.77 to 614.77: 19.07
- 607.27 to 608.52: 19.99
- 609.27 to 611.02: 20.81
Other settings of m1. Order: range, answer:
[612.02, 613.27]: 18.5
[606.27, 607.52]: 19.4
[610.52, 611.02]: 17.4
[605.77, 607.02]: 19.5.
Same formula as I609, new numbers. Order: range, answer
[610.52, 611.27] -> 15.52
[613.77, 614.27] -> 17.76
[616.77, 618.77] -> 16.61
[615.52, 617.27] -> 15.45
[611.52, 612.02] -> 17.68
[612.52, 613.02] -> 17.99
